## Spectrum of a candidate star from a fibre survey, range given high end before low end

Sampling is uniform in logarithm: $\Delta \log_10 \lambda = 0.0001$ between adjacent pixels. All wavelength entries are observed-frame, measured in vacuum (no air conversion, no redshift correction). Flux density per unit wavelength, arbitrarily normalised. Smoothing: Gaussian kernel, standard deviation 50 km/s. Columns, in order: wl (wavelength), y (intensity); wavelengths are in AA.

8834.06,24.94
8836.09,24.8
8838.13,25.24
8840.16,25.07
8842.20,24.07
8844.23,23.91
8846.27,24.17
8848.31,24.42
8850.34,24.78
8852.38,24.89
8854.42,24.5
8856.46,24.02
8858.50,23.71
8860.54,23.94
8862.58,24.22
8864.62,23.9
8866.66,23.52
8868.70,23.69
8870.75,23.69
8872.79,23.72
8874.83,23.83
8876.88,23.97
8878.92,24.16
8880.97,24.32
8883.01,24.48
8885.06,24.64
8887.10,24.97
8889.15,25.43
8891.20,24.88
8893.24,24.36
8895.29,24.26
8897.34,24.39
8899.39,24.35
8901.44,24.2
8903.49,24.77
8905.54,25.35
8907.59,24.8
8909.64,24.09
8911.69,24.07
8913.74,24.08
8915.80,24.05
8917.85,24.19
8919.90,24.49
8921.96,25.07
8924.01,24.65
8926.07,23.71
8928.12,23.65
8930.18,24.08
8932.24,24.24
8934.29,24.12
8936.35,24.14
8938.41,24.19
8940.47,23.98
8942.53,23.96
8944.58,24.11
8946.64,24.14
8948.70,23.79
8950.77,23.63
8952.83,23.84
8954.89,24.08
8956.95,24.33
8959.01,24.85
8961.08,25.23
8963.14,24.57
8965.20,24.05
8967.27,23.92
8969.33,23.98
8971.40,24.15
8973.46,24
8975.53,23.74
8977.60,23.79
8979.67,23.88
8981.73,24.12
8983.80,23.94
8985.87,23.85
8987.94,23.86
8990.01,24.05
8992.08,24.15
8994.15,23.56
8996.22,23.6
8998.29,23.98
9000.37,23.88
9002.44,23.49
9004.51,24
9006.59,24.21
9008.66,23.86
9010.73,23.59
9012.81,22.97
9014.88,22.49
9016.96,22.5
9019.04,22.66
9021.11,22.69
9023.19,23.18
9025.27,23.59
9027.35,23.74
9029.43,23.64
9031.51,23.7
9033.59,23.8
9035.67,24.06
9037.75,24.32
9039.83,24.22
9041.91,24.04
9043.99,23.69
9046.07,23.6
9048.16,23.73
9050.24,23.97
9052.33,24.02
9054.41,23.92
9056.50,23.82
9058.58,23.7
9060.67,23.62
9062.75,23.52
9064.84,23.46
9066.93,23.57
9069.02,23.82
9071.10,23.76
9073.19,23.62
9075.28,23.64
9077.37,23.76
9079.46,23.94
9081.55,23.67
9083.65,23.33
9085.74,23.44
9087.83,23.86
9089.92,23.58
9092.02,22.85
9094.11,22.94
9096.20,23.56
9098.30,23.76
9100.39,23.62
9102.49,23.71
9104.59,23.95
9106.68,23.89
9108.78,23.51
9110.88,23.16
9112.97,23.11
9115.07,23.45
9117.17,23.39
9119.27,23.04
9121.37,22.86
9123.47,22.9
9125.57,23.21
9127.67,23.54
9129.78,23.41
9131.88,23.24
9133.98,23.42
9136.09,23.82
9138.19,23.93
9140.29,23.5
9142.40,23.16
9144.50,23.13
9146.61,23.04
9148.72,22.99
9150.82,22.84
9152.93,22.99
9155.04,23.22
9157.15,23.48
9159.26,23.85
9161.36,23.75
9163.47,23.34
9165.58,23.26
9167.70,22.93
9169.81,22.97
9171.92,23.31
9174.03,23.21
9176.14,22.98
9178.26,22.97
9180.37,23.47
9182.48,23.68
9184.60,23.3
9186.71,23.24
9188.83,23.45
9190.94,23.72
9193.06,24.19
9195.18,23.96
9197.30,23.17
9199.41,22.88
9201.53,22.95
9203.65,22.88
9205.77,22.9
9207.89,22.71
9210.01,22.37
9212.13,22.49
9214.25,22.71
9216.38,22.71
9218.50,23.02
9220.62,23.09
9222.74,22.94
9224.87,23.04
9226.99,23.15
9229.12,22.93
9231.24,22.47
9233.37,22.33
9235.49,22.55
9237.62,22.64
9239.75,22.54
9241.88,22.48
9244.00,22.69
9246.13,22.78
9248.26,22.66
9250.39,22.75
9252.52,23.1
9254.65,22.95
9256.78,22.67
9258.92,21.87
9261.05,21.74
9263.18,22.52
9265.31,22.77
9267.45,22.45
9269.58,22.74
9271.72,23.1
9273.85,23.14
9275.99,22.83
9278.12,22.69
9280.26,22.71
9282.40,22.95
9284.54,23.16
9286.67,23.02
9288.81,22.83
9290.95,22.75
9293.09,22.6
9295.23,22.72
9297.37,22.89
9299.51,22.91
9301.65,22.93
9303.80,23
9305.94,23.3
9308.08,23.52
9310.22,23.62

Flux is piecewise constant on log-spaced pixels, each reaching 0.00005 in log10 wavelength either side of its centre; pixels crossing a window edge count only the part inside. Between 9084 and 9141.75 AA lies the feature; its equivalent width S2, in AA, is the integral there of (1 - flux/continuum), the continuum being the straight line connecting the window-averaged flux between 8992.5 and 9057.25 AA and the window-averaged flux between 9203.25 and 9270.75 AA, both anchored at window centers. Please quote -0.48 AA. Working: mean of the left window 23.6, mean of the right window 22.7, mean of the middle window 23.4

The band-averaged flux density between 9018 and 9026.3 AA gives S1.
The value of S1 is 23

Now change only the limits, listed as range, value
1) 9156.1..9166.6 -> 23.6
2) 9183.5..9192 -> 23.4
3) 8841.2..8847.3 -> 24.1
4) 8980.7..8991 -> 24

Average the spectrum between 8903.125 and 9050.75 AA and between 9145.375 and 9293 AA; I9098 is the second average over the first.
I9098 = 1.0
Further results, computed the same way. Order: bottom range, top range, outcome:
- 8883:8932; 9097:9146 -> 0.96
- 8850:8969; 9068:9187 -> 0.96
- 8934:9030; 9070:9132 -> 0.98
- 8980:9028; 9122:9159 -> 0.99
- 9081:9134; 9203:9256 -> 0.97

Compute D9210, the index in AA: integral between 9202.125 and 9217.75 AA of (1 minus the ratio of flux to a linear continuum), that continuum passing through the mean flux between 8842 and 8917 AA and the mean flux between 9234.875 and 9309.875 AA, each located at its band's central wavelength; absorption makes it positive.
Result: 0.2 AA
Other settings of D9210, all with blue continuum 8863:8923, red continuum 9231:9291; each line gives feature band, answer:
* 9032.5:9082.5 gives -0.4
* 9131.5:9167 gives -0.2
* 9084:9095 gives 0.1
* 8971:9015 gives 0.2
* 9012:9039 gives 0.5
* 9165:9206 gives -0.5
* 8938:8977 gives -0.1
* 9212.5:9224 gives 0.0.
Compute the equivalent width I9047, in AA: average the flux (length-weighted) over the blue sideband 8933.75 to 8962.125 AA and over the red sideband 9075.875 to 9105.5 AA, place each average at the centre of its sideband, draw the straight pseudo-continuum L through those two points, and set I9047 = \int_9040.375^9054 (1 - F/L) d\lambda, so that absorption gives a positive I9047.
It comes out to -0.1 AA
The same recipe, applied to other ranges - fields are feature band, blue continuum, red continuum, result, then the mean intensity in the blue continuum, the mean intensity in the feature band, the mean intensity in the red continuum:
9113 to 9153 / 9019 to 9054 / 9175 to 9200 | 0.47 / 23.7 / 23.3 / 23.4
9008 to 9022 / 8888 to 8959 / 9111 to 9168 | 0.54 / 24.3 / 23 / 23.3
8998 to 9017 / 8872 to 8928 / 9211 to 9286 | 0.29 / 24.4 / 23.5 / 22.7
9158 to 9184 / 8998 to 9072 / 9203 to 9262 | -0.38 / 23.6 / 23.3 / 22.7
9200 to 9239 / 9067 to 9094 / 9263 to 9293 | 0.48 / 23.6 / 22.8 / 22.8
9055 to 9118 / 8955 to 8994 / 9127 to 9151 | 0.07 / 24.1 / 23.6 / 23.3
